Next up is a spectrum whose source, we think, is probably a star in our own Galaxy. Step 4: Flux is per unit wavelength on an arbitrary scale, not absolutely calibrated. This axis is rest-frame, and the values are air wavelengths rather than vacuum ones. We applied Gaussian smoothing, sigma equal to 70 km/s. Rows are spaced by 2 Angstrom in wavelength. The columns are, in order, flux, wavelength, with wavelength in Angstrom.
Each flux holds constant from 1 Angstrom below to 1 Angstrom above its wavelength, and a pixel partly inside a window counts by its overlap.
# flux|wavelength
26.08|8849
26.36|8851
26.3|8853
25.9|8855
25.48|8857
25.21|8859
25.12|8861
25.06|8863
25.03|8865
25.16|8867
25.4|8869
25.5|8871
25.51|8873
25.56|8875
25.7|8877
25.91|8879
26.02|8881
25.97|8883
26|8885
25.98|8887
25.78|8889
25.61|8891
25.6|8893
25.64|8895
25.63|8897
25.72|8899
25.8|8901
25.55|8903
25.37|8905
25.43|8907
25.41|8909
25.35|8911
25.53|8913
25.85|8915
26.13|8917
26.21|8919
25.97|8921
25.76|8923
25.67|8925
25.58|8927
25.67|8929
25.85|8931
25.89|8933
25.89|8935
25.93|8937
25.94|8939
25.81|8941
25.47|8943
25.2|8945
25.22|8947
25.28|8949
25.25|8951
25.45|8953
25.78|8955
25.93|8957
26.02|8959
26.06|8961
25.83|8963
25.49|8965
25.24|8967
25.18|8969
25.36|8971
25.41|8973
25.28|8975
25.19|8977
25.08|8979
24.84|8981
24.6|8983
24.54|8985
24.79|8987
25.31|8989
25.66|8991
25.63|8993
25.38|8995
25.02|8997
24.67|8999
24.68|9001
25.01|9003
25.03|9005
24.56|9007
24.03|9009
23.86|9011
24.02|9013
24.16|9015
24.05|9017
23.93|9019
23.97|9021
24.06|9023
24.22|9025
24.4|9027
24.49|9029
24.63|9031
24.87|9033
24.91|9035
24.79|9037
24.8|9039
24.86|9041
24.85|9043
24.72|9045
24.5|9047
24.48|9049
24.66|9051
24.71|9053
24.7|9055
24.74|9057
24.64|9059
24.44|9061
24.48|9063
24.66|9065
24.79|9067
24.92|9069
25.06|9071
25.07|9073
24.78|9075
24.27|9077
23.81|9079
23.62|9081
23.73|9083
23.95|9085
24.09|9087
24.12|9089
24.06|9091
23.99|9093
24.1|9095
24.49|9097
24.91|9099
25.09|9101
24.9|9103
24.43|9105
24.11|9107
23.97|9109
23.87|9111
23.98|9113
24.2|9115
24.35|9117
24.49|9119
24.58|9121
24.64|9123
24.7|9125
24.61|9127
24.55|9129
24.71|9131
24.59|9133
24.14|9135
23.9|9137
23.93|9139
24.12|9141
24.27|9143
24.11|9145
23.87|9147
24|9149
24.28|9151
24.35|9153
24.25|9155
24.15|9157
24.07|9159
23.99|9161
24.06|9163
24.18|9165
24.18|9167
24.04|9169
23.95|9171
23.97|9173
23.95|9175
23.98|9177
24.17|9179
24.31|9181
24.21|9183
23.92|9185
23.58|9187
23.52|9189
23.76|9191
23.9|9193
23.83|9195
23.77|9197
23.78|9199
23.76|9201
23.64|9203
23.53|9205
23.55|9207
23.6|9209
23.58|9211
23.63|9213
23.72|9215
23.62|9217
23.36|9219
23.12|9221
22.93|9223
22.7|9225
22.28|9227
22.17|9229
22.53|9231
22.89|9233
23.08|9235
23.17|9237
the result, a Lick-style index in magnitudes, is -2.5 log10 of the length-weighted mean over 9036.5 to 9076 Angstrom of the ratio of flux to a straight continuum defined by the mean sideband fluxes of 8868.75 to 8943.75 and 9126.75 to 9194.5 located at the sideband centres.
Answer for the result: 0.00 mag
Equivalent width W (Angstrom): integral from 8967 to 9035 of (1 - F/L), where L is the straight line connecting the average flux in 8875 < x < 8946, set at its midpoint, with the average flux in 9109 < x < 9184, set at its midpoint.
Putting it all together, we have 1.12 Angstrom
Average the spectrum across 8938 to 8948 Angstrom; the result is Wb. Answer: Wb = 25.5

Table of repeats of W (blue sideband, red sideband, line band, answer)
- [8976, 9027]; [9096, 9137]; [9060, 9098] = 0.3 Angstrom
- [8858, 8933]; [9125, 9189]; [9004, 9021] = 0.5 Angstrom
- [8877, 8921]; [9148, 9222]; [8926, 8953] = -0.1 Angstrom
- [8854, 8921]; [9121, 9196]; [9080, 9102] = 0.3 Angstrom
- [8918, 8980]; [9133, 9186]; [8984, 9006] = 0.2 Angstrom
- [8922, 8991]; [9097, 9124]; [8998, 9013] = 0.4 Angstrom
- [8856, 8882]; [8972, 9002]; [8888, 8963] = -1.3 Angstrom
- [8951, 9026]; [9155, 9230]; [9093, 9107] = -0.2 Angstrom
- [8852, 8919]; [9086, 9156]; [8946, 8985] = -0.3 Angstrom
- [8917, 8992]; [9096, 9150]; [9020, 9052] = 0.5 Angstrom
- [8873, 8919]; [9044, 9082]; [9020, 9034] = 0.3 Angstrom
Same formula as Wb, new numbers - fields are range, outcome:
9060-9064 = 24.5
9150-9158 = 24.3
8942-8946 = 25.3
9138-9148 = 24.1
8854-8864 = 25.4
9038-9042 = 24.8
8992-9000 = 25.2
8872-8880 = 25.7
